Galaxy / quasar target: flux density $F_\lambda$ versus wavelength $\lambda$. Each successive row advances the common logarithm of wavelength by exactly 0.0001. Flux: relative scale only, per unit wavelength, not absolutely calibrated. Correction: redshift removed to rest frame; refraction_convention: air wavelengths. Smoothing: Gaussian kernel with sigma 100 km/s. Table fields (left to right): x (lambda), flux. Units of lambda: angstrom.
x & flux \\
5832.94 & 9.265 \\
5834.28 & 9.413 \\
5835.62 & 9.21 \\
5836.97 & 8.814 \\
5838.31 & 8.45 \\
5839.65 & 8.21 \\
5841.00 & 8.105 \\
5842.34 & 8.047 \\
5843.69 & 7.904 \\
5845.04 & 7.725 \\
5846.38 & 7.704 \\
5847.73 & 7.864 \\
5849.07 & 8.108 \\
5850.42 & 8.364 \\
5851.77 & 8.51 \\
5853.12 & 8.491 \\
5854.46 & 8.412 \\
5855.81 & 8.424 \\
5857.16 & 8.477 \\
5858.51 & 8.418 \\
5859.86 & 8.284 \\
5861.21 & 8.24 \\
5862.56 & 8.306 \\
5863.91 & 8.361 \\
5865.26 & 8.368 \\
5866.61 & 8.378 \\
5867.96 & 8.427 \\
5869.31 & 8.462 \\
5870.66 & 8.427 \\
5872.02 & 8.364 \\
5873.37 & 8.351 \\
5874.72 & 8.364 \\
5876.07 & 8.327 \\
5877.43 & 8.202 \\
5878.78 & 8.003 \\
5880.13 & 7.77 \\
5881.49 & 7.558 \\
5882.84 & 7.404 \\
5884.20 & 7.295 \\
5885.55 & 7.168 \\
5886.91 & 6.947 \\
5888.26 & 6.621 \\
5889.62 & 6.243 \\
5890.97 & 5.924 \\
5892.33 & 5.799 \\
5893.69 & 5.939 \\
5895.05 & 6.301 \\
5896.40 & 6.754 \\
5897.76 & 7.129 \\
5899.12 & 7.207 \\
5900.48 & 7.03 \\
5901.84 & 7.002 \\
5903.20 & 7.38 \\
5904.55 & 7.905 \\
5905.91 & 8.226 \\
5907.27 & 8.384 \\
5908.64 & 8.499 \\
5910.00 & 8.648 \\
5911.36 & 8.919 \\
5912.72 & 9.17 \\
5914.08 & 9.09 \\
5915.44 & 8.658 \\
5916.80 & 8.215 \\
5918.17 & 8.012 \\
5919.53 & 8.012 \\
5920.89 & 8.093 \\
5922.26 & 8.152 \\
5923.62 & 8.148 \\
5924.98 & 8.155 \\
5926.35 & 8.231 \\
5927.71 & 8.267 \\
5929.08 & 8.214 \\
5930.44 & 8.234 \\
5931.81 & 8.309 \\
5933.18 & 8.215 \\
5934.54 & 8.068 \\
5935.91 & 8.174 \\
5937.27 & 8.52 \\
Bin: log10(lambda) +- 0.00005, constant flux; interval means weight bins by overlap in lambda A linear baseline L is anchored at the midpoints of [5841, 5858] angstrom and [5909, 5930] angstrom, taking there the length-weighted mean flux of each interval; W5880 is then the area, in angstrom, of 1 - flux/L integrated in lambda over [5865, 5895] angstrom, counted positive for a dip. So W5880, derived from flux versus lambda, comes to 2.7 angstrom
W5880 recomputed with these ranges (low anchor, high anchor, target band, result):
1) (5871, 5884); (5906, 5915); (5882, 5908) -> 4.4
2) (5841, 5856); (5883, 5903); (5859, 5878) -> -2.2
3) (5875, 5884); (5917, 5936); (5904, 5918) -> -0.9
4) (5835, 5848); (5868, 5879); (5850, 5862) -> -0.2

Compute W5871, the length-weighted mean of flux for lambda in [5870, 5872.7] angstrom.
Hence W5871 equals 8.38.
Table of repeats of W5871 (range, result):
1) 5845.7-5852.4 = 8.11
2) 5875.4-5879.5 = 8.17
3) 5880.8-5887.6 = 7.27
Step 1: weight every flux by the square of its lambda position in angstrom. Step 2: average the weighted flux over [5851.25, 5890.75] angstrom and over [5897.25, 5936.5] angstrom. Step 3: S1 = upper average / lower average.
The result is 1.03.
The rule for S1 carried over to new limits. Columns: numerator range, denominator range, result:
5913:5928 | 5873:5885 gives 1.07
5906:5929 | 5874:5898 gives 1.20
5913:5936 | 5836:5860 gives 1.03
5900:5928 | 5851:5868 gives 1.00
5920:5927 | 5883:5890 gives 1.19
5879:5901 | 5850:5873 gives 0.82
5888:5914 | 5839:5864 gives 0.91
